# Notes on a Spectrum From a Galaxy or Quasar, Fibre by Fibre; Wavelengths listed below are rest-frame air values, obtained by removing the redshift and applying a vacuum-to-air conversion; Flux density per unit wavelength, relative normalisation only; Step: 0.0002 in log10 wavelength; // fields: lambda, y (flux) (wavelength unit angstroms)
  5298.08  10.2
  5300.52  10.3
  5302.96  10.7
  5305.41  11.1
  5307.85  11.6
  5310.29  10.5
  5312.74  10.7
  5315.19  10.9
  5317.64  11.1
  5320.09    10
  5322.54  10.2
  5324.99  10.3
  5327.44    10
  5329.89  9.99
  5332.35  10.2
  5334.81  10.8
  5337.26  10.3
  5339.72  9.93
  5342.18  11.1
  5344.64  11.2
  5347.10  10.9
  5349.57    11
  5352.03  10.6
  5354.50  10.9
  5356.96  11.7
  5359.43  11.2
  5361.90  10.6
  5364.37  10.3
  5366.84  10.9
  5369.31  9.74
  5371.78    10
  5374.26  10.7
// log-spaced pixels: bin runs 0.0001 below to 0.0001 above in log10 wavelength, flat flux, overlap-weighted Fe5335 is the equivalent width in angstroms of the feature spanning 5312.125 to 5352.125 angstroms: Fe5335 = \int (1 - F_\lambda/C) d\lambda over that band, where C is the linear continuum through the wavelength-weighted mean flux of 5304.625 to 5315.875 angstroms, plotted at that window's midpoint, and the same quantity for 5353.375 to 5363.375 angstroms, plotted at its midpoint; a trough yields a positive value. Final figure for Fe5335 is 1.7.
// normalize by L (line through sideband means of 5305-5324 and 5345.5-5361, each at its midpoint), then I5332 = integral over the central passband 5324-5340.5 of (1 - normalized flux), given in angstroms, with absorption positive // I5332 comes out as 1.0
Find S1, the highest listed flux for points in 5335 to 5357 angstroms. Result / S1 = 11.7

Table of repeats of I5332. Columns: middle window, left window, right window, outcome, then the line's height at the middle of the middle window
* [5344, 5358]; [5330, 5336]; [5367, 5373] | -1.1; 10.2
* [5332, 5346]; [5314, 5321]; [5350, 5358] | 0.4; 10.9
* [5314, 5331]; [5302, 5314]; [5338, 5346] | 0.8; 10.8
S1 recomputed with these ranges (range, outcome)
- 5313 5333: 11.1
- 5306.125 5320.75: 11.6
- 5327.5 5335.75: 10.8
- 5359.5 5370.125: 10.9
